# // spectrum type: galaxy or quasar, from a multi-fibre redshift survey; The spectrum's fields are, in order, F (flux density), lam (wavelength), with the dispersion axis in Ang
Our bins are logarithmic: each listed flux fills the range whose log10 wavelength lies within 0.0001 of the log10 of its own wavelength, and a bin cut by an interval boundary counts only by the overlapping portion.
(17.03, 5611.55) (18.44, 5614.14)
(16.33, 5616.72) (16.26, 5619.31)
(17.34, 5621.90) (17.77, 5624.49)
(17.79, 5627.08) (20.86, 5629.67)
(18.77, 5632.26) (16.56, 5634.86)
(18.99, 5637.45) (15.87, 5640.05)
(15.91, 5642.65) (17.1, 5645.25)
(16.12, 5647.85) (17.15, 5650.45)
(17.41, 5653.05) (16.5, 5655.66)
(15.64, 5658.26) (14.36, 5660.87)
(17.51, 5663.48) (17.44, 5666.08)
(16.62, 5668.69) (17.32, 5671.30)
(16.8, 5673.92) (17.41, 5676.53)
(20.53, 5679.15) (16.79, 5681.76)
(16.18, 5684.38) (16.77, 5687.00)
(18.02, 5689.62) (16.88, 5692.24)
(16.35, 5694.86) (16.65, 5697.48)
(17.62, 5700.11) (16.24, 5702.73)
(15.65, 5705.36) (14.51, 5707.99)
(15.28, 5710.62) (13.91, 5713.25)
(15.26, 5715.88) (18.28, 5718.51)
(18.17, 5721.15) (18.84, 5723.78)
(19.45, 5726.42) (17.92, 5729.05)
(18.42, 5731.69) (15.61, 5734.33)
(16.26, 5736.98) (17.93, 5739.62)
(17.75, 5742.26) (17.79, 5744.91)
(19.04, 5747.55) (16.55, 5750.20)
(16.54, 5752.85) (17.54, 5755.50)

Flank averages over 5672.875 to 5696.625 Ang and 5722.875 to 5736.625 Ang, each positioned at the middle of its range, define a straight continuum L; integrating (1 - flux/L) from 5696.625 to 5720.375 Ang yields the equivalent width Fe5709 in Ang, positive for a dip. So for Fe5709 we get 2.2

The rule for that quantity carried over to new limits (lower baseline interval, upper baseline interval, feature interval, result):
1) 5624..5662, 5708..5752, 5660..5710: 0.96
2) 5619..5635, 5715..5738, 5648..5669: 1.64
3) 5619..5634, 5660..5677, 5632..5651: 0.81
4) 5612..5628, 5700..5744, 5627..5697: -0.13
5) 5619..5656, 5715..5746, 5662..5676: 0.30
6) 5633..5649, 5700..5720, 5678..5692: -1.23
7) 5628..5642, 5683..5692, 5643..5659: 1.00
